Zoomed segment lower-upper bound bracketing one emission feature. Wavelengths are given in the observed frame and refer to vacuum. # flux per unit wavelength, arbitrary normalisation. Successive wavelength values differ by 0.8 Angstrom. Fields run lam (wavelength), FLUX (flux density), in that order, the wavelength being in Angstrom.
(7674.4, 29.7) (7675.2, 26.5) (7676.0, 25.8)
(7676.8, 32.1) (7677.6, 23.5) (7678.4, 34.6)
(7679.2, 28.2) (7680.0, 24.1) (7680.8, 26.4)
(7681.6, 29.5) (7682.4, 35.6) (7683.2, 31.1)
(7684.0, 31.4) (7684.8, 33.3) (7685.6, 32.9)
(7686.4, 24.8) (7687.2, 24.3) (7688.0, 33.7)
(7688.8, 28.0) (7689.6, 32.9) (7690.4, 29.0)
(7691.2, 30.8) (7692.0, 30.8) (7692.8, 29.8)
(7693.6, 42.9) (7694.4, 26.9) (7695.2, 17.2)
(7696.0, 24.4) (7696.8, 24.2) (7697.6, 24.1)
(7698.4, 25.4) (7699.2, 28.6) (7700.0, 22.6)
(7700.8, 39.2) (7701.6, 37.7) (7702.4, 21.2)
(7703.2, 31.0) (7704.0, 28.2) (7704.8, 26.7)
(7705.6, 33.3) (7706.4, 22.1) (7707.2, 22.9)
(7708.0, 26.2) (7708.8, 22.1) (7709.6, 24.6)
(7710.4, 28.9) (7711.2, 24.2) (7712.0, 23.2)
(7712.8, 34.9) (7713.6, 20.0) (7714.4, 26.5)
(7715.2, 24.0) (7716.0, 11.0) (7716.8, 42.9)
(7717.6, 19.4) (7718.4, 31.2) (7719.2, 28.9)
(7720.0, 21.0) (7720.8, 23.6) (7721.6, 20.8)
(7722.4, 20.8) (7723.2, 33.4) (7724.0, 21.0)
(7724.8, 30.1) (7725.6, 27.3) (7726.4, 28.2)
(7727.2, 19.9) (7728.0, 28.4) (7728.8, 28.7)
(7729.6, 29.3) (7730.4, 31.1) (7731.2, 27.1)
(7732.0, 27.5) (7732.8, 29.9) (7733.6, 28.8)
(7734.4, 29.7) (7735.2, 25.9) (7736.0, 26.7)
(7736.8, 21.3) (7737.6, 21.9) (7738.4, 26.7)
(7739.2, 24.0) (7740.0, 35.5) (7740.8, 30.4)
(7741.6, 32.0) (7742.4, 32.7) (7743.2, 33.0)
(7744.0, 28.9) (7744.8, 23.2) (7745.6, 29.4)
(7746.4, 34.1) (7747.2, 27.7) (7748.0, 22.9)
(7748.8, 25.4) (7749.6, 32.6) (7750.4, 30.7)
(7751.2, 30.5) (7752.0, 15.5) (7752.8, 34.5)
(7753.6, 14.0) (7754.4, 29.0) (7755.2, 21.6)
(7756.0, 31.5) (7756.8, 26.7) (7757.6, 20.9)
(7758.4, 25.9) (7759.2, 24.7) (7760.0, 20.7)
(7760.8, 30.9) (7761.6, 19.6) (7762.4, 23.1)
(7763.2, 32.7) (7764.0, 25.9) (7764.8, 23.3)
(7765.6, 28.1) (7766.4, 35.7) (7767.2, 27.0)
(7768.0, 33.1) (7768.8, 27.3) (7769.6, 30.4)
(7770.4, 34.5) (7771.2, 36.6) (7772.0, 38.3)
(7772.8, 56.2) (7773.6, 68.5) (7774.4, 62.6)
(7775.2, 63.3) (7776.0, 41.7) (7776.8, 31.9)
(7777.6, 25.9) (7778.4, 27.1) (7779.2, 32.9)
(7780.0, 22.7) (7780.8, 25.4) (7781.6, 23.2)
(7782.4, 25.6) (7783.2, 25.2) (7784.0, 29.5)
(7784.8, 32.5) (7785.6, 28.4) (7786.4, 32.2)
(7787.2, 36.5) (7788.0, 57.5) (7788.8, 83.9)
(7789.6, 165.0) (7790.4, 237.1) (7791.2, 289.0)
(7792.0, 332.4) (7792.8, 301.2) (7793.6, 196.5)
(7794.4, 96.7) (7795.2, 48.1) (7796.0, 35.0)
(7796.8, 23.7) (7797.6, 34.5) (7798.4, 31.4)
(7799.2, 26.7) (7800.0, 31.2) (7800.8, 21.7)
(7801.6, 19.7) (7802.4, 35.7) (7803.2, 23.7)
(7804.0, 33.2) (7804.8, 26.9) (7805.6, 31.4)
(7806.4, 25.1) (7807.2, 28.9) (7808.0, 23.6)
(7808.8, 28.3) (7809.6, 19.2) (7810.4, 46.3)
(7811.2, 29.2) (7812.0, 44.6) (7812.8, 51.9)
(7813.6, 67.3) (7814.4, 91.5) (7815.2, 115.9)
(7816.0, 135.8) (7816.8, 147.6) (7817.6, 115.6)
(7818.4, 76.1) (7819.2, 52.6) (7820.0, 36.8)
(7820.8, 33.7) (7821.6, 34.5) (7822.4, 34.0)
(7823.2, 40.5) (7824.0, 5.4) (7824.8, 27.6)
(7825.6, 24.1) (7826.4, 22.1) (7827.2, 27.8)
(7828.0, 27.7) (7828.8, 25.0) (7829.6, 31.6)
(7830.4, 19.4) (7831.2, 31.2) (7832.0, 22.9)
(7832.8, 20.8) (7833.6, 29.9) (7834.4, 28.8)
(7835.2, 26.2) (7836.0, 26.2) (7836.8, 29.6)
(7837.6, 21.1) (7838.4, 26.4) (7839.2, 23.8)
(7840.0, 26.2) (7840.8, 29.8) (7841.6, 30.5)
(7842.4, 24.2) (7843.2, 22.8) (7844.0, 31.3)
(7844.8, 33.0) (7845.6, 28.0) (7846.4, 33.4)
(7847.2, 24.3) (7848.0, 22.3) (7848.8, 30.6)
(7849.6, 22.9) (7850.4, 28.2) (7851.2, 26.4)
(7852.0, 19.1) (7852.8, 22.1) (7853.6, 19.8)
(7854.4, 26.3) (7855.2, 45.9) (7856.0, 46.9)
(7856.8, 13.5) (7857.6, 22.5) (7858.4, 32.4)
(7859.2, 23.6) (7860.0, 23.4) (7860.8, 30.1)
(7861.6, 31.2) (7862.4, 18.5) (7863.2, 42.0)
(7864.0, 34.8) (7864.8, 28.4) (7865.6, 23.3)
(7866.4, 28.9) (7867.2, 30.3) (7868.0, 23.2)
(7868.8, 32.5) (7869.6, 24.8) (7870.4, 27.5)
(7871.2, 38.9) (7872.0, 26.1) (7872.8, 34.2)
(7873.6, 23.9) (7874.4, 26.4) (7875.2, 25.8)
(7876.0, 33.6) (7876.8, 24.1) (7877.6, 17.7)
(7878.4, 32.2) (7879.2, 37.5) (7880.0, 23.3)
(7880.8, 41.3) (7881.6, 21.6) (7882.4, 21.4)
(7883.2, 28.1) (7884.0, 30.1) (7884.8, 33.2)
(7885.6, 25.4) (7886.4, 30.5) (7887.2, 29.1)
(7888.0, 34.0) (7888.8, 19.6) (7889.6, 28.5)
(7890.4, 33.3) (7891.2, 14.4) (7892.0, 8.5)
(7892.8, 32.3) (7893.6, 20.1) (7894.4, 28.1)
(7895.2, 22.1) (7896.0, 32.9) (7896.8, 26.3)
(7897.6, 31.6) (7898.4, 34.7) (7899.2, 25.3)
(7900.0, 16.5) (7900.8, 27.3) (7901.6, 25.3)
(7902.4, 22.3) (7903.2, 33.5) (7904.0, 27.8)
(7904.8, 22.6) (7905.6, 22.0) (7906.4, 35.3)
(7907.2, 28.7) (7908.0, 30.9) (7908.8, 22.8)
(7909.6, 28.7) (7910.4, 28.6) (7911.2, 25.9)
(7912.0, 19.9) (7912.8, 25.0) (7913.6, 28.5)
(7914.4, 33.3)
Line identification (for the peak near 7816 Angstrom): [N II] 6583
